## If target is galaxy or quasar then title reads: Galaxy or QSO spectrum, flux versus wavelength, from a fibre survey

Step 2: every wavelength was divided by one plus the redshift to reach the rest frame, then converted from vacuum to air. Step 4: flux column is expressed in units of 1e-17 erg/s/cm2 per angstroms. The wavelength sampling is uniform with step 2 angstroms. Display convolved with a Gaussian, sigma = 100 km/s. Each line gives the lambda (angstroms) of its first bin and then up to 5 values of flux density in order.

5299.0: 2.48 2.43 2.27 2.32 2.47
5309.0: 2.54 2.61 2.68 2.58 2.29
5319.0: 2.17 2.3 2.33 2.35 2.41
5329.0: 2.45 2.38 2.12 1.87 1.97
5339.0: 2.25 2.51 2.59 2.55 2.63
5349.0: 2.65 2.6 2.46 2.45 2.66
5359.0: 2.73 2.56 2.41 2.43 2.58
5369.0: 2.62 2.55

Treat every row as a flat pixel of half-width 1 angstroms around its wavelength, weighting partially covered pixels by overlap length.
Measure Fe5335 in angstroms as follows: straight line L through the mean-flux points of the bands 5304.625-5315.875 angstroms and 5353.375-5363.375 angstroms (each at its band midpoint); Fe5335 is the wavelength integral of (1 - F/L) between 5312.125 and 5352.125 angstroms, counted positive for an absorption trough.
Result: 2.7 angstroms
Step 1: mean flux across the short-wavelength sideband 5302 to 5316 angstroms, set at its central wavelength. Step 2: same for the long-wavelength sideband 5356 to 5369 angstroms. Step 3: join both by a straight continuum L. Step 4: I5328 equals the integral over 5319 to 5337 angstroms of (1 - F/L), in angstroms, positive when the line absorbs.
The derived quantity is 1.9 angstroms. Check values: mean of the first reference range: 2.5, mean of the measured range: 2.25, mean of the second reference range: 2.57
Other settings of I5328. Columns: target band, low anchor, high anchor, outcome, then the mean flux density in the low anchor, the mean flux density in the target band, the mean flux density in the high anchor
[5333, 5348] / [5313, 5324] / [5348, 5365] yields 0.9 angstroms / 2.37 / 2.32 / 2.56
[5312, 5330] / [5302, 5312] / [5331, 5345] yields -0.3 angstroms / 2.44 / 2.4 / 2.25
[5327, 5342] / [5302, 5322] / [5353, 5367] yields 1.5 angstroms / 2.42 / 2.23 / 2.54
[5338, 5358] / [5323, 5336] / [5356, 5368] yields -0.8 angstroms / 2.27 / 2.54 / 2.56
